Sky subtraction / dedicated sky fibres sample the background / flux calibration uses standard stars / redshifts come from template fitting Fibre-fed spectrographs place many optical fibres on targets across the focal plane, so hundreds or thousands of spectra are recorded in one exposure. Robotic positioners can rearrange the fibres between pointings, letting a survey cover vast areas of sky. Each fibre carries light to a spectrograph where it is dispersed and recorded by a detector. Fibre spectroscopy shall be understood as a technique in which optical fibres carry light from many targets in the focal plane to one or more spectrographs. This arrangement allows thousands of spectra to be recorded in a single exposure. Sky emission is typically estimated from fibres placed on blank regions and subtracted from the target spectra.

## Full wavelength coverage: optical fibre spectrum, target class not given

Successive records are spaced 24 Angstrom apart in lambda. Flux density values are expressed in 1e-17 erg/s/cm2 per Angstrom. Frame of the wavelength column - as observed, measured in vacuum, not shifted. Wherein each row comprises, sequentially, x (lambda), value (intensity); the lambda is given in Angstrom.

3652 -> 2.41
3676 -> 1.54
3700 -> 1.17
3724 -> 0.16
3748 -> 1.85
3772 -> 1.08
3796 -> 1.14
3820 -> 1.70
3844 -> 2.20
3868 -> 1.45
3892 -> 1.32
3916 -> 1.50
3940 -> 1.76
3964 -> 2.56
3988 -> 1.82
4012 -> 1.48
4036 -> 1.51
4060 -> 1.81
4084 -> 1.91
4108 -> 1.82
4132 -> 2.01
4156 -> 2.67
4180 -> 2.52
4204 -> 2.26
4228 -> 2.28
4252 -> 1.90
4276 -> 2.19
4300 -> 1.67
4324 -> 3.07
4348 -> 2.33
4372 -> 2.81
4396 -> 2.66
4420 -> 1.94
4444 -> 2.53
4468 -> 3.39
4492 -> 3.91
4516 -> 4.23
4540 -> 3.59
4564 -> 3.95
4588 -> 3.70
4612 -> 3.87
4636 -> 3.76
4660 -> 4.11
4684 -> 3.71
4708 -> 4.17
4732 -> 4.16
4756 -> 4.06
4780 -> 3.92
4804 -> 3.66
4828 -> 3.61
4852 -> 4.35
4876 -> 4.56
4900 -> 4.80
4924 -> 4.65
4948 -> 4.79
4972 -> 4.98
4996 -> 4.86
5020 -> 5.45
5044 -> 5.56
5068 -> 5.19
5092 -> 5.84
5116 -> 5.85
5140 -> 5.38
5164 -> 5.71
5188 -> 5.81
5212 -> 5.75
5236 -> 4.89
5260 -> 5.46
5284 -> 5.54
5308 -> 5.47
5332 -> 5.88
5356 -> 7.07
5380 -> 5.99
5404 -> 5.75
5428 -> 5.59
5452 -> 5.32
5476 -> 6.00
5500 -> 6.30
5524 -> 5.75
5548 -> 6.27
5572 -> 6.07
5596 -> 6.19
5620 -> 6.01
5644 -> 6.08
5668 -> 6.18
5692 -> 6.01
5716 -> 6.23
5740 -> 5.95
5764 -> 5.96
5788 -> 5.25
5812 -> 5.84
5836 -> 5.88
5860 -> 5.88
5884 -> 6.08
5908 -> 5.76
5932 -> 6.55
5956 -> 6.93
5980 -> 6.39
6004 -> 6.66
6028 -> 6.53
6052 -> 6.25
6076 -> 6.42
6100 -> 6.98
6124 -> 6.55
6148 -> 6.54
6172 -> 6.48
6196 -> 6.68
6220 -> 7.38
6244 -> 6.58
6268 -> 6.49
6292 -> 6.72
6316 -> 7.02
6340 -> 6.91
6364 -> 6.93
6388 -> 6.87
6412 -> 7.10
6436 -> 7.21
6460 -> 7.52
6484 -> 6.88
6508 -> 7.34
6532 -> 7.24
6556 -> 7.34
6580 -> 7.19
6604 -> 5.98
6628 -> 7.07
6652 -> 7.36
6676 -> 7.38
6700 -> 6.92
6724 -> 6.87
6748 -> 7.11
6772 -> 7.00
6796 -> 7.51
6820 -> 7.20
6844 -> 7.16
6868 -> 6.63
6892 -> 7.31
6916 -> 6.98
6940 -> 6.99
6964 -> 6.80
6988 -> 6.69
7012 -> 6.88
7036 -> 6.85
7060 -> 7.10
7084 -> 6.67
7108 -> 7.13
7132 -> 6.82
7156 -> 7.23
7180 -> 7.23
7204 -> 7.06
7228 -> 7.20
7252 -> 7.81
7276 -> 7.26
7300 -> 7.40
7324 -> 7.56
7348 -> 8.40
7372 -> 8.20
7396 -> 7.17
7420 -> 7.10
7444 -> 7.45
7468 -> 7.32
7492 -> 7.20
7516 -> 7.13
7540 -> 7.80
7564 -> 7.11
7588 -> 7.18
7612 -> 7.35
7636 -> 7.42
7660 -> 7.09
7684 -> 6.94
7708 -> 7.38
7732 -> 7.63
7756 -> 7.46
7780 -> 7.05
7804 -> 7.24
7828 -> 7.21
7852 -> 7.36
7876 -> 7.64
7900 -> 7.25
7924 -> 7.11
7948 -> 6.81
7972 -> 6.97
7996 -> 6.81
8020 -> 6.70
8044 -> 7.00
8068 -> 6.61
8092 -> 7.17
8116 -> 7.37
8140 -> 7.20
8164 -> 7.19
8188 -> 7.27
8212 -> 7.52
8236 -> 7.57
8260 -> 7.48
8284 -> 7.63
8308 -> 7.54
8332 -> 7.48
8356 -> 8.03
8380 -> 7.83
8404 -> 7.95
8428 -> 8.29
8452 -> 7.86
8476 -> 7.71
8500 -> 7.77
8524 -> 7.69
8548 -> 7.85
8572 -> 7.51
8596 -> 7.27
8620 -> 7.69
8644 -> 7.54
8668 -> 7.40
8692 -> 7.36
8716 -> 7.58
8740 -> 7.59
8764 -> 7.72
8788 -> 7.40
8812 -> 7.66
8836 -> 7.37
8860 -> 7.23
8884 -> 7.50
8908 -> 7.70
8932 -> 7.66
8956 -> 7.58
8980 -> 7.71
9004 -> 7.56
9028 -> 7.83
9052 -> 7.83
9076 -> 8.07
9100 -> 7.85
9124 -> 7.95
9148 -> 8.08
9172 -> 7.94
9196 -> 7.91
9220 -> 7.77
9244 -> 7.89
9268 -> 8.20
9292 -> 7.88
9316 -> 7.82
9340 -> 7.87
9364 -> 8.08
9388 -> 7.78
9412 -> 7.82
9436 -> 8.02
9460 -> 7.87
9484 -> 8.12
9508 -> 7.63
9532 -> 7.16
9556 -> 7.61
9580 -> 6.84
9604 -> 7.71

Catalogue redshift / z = 0.120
